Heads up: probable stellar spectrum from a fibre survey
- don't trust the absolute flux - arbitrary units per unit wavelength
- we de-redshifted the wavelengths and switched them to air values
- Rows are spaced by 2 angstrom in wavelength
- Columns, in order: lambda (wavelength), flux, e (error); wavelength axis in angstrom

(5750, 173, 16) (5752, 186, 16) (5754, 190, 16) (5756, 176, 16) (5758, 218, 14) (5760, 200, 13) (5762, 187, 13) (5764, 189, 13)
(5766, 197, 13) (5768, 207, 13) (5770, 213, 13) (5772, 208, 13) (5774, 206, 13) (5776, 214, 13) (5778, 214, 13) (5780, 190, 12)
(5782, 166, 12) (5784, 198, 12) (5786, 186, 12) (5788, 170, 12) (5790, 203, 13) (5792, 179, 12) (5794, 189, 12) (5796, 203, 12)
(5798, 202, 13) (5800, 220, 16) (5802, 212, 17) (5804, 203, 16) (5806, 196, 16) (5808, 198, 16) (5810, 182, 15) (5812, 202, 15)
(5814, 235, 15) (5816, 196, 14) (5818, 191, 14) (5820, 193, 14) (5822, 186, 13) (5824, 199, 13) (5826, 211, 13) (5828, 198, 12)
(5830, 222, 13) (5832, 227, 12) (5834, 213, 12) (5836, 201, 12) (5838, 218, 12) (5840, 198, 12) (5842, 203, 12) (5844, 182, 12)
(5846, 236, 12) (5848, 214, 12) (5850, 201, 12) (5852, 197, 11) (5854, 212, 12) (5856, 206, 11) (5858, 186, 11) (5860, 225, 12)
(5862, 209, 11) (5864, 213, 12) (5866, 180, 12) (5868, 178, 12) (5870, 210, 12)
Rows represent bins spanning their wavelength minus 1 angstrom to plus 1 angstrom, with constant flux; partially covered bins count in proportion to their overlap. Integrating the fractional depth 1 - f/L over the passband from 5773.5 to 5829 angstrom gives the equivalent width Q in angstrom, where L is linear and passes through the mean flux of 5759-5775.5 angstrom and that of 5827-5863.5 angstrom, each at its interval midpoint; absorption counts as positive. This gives 1.8 angstrom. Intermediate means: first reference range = 201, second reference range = 208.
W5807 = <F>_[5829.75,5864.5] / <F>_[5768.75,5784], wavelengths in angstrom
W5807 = 1.04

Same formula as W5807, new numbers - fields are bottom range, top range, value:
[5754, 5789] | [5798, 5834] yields 1.04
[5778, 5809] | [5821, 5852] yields 1.06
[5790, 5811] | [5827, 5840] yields 1.07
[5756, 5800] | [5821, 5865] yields 1.05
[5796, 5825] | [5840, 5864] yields 1.03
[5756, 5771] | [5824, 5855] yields 1.04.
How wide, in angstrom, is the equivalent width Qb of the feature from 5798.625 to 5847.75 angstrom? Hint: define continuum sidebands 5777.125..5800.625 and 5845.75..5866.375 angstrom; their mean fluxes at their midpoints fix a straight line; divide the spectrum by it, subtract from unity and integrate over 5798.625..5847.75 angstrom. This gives -1.3 angstrom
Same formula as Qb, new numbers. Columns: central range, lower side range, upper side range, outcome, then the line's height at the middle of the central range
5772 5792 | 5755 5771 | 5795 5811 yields 0.6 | 200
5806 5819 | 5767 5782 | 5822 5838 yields 0.5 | 208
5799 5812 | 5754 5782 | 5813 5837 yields 0.1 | 204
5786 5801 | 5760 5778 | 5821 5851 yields 0.7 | 205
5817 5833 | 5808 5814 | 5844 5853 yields 0.0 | 203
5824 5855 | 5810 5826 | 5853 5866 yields -0.8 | 203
